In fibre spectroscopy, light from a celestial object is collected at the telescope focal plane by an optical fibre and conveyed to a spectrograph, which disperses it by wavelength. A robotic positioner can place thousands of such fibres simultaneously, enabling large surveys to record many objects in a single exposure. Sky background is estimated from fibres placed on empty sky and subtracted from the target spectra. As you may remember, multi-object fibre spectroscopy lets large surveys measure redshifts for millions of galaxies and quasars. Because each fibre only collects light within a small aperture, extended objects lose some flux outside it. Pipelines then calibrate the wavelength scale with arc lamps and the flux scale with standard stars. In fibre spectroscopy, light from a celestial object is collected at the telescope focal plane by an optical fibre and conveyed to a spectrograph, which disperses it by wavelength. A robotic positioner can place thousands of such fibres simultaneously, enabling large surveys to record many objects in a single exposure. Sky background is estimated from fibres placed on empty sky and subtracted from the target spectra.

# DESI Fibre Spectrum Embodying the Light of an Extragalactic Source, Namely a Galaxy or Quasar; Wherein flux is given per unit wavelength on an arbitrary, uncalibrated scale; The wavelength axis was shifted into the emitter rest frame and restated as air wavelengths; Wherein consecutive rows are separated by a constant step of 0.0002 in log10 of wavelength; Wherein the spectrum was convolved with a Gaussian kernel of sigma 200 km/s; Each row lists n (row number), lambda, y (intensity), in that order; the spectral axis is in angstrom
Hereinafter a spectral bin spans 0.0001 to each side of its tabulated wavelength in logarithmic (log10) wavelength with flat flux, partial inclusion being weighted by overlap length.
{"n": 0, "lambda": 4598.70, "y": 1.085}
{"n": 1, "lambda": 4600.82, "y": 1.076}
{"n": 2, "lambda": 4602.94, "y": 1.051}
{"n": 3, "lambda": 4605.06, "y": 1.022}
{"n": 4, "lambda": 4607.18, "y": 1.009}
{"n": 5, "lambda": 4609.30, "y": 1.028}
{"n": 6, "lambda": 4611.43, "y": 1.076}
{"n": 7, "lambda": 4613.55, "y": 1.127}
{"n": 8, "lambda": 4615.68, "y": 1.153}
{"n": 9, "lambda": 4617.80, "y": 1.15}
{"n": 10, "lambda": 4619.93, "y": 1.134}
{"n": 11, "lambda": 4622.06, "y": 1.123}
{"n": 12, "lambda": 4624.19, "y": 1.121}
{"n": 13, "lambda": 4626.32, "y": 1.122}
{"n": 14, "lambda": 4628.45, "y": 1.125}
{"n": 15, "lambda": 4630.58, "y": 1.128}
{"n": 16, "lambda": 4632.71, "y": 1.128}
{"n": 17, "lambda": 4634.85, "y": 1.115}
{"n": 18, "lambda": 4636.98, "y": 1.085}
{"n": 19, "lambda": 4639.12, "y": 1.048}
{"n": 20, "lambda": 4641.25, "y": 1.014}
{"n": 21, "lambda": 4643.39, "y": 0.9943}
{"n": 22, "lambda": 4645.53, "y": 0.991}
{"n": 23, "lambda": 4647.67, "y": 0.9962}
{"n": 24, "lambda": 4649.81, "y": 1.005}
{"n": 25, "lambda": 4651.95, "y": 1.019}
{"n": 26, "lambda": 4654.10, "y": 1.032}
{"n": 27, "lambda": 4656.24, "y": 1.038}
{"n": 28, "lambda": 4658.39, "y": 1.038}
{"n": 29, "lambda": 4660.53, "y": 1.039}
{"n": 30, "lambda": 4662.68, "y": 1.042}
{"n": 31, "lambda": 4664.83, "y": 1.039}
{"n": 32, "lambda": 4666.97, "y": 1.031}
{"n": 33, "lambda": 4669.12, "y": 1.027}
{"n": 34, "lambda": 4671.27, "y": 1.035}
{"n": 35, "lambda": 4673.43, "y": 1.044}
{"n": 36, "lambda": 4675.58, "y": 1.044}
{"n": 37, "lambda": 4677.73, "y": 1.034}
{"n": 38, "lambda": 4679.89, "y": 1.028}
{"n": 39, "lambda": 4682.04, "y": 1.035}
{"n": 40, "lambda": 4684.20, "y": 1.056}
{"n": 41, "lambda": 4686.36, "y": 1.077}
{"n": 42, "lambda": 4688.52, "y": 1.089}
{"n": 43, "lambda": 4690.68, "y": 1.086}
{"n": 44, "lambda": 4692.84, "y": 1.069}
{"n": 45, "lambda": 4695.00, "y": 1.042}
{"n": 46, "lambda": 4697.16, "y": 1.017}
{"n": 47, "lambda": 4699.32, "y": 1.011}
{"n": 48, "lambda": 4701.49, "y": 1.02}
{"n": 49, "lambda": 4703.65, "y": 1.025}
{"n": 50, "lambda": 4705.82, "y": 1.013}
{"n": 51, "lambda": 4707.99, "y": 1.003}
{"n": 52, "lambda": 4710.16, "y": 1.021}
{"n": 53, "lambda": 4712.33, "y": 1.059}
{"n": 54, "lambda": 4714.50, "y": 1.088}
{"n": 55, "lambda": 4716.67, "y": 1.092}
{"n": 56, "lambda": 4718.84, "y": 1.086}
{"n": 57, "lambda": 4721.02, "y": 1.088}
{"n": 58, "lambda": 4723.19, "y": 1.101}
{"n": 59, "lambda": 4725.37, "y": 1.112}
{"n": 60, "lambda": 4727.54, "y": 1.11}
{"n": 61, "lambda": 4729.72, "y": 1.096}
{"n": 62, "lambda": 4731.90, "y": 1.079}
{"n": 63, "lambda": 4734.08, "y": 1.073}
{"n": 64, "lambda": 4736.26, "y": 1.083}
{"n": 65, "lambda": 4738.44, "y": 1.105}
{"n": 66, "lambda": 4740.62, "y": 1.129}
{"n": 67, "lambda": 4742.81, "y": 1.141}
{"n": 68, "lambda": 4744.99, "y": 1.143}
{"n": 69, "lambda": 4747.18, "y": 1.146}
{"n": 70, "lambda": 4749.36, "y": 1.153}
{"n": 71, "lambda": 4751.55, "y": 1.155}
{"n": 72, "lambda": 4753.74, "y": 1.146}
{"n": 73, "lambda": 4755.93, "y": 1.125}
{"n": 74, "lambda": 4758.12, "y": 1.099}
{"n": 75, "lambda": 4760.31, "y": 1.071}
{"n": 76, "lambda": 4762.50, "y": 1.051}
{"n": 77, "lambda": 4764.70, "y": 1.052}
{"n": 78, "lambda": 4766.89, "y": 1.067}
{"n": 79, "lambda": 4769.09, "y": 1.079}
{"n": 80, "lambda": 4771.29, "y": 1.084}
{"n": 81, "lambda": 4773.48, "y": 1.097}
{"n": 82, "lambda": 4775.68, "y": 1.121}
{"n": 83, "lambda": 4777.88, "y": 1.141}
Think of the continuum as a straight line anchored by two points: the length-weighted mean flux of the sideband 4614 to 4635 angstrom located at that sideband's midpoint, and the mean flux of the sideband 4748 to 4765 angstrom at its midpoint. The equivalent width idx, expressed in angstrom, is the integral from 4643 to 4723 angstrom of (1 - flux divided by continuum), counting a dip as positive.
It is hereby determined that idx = 5.75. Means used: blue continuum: 1.13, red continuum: 1.11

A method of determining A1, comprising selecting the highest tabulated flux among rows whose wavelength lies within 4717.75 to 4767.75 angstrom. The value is 1.155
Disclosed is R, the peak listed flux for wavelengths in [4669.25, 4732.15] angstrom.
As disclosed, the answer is 1.112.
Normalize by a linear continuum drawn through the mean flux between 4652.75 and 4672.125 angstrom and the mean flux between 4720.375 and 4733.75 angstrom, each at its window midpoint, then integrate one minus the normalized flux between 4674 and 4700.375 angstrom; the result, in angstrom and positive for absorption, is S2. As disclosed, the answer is 0.2 angstrom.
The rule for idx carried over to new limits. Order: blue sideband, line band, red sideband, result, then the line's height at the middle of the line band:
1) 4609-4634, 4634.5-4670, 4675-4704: 1.8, 1.09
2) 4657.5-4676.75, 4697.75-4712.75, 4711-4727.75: 0.8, 1.08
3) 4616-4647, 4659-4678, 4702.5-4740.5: 0.8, 1.08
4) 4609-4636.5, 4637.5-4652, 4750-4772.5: 1.3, 1.12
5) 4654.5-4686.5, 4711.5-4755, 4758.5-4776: -1.9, 1.06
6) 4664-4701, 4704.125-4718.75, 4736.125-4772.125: 0.3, 1.07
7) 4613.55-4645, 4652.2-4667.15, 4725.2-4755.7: 0.9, 1.11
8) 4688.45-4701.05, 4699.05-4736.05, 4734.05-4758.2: 0.6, 1.08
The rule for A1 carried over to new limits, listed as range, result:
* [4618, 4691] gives 1.134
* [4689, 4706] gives 1.086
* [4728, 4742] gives 1.129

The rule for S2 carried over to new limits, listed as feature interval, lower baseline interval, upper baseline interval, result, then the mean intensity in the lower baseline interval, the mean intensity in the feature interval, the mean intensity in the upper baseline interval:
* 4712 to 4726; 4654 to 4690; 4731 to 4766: -0.1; 1.04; 1.09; 1.11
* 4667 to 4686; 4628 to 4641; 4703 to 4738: 0.8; 1.1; 1.04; 1.07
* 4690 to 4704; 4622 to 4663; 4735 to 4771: 0.6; 1.06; 1.04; 1.11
